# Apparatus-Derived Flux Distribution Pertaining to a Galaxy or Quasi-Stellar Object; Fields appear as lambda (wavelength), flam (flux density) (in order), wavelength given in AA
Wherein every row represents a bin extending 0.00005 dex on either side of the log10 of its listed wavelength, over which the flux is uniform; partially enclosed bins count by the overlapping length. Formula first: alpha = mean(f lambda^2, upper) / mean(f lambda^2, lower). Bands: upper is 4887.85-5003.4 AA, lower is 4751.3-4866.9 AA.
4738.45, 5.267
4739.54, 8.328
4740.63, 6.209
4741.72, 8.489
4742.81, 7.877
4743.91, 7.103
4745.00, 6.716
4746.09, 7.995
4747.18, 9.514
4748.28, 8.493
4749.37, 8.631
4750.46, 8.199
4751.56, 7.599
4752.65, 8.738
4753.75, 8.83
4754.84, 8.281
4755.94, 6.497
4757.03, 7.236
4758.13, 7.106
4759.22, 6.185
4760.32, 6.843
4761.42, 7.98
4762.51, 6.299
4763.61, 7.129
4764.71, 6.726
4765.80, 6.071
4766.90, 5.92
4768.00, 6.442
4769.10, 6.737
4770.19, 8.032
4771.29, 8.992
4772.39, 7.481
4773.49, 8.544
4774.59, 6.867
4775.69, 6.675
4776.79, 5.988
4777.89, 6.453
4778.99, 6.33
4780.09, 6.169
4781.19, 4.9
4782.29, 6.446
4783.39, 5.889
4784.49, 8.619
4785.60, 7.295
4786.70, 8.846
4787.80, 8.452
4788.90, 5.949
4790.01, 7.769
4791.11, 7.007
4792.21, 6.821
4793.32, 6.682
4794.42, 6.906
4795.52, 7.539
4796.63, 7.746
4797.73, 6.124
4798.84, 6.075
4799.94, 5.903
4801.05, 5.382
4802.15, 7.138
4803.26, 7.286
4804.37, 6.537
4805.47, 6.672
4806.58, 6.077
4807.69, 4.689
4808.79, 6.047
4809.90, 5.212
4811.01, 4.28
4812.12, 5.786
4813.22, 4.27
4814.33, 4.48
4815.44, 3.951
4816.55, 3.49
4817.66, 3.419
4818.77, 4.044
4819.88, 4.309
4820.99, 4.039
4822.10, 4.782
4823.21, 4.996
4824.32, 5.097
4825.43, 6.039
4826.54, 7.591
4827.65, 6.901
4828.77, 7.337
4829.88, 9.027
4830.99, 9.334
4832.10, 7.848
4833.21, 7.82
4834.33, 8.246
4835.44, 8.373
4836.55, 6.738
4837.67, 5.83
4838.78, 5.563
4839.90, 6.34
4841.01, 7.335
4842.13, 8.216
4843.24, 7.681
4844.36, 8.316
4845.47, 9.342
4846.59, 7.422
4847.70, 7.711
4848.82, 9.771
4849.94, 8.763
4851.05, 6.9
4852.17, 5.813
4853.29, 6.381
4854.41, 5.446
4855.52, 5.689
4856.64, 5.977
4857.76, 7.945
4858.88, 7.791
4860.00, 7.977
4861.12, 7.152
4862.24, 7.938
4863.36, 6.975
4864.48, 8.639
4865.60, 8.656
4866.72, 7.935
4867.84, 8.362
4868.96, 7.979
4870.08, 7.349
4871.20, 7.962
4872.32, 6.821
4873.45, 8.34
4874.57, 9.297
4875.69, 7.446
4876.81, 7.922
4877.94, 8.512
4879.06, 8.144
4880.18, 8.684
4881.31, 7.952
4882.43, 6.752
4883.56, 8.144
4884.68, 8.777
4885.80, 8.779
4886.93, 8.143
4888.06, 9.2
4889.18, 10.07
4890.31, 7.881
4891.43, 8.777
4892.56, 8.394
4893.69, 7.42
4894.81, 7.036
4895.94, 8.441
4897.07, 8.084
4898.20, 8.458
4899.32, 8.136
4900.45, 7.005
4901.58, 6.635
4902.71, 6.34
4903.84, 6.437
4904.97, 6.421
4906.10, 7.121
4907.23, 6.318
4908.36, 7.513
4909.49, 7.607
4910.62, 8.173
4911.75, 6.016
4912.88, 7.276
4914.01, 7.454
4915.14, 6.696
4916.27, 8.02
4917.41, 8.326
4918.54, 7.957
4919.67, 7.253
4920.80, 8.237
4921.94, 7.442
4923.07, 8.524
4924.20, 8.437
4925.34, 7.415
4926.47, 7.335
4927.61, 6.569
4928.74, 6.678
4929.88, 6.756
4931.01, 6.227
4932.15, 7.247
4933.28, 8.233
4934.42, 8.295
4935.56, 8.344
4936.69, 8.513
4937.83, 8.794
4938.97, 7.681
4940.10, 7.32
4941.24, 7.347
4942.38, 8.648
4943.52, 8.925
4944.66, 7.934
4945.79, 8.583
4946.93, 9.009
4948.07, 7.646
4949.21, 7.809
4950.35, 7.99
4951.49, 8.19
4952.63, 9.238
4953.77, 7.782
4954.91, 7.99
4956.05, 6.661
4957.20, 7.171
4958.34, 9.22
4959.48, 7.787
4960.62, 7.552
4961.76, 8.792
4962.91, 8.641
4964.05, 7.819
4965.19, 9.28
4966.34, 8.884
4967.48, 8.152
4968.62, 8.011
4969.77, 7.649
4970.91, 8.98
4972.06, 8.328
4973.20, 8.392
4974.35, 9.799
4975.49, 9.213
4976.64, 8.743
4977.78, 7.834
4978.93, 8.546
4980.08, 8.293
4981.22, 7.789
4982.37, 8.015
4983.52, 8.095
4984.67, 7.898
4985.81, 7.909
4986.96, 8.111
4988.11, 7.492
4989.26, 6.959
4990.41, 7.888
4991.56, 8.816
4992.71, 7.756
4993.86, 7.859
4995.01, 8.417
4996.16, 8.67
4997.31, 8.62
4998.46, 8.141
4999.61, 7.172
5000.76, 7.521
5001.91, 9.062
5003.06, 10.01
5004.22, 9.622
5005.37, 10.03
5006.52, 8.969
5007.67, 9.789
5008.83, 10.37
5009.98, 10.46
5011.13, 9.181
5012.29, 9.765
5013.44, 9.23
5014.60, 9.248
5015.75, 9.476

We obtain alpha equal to 1.24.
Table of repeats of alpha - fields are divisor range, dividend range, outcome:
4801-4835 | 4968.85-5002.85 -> 1.49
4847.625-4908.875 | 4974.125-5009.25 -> 1.15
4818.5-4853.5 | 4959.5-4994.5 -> 1.24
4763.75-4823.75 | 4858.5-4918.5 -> 1.31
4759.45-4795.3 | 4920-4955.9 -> 1.21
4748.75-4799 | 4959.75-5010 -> 1.30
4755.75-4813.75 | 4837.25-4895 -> 1.21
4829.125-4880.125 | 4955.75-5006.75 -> 1.14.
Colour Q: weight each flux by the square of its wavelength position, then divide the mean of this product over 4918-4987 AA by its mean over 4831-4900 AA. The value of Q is 1.07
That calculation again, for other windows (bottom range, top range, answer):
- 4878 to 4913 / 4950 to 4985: 1.10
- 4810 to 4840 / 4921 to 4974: 1.43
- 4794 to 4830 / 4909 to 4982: 1.49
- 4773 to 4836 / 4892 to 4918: 1.21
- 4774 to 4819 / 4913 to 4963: 1.35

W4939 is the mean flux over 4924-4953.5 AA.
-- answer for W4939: 7.88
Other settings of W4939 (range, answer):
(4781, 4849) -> 6.54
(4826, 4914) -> 7.68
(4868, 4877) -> 7.91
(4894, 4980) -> 7.86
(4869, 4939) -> 7.75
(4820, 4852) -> 7.21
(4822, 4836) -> 7.27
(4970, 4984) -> 8.48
